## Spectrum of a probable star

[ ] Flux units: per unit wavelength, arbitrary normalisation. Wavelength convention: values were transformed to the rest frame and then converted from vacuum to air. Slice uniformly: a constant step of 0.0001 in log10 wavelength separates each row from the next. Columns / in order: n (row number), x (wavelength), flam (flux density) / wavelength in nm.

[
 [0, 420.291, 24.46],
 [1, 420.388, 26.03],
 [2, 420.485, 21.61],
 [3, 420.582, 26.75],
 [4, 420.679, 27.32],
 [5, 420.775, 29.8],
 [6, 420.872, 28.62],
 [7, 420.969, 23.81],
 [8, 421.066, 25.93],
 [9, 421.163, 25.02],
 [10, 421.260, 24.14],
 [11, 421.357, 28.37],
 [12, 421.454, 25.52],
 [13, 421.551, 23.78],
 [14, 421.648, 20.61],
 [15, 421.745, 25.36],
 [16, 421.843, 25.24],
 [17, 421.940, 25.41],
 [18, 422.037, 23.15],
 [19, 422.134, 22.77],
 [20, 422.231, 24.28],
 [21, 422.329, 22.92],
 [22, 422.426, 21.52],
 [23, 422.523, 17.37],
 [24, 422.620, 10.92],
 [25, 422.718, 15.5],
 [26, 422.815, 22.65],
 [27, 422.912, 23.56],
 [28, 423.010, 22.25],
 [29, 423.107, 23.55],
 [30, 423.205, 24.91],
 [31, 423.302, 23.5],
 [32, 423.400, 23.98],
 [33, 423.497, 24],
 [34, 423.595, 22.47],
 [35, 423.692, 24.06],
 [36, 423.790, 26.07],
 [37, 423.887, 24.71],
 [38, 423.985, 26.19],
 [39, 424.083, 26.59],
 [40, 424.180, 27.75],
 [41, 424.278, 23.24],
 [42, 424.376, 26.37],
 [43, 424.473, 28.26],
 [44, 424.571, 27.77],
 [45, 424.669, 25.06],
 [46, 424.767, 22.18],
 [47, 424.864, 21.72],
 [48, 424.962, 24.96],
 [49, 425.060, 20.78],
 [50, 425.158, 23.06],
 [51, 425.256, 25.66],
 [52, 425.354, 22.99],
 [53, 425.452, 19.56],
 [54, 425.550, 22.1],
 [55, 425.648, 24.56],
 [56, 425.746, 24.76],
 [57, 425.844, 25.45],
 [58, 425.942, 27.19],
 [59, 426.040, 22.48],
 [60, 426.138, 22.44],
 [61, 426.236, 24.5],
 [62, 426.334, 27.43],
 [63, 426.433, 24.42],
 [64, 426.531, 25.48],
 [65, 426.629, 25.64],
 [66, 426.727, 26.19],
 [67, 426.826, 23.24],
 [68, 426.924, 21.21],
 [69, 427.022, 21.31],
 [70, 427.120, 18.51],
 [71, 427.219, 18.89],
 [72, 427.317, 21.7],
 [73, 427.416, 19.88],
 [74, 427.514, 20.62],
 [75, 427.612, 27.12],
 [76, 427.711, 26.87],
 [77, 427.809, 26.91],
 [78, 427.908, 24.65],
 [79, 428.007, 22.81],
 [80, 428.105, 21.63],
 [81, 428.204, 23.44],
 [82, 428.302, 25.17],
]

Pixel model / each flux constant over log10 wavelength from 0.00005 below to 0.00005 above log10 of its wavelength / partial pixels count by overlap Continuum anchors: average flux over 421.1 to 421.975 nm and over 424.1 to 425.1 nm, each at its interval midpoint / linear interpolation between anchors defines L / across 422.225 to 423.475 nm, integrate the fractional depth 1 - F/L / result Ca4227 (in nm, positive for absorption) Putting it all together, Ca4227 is 0.18 nm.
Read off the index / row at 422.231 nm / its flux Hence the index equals 24.28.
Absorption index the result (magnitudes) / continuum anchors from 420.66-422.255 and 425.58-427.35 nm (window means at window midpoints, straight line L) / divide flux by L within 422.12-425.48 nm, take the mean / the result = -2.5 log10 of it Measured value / 0.05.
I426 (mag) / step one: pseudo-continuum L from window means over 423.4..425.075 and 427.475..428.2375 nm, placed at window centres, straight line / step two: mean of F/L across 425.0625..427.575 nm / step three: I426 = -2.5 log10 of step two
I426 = 0.06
